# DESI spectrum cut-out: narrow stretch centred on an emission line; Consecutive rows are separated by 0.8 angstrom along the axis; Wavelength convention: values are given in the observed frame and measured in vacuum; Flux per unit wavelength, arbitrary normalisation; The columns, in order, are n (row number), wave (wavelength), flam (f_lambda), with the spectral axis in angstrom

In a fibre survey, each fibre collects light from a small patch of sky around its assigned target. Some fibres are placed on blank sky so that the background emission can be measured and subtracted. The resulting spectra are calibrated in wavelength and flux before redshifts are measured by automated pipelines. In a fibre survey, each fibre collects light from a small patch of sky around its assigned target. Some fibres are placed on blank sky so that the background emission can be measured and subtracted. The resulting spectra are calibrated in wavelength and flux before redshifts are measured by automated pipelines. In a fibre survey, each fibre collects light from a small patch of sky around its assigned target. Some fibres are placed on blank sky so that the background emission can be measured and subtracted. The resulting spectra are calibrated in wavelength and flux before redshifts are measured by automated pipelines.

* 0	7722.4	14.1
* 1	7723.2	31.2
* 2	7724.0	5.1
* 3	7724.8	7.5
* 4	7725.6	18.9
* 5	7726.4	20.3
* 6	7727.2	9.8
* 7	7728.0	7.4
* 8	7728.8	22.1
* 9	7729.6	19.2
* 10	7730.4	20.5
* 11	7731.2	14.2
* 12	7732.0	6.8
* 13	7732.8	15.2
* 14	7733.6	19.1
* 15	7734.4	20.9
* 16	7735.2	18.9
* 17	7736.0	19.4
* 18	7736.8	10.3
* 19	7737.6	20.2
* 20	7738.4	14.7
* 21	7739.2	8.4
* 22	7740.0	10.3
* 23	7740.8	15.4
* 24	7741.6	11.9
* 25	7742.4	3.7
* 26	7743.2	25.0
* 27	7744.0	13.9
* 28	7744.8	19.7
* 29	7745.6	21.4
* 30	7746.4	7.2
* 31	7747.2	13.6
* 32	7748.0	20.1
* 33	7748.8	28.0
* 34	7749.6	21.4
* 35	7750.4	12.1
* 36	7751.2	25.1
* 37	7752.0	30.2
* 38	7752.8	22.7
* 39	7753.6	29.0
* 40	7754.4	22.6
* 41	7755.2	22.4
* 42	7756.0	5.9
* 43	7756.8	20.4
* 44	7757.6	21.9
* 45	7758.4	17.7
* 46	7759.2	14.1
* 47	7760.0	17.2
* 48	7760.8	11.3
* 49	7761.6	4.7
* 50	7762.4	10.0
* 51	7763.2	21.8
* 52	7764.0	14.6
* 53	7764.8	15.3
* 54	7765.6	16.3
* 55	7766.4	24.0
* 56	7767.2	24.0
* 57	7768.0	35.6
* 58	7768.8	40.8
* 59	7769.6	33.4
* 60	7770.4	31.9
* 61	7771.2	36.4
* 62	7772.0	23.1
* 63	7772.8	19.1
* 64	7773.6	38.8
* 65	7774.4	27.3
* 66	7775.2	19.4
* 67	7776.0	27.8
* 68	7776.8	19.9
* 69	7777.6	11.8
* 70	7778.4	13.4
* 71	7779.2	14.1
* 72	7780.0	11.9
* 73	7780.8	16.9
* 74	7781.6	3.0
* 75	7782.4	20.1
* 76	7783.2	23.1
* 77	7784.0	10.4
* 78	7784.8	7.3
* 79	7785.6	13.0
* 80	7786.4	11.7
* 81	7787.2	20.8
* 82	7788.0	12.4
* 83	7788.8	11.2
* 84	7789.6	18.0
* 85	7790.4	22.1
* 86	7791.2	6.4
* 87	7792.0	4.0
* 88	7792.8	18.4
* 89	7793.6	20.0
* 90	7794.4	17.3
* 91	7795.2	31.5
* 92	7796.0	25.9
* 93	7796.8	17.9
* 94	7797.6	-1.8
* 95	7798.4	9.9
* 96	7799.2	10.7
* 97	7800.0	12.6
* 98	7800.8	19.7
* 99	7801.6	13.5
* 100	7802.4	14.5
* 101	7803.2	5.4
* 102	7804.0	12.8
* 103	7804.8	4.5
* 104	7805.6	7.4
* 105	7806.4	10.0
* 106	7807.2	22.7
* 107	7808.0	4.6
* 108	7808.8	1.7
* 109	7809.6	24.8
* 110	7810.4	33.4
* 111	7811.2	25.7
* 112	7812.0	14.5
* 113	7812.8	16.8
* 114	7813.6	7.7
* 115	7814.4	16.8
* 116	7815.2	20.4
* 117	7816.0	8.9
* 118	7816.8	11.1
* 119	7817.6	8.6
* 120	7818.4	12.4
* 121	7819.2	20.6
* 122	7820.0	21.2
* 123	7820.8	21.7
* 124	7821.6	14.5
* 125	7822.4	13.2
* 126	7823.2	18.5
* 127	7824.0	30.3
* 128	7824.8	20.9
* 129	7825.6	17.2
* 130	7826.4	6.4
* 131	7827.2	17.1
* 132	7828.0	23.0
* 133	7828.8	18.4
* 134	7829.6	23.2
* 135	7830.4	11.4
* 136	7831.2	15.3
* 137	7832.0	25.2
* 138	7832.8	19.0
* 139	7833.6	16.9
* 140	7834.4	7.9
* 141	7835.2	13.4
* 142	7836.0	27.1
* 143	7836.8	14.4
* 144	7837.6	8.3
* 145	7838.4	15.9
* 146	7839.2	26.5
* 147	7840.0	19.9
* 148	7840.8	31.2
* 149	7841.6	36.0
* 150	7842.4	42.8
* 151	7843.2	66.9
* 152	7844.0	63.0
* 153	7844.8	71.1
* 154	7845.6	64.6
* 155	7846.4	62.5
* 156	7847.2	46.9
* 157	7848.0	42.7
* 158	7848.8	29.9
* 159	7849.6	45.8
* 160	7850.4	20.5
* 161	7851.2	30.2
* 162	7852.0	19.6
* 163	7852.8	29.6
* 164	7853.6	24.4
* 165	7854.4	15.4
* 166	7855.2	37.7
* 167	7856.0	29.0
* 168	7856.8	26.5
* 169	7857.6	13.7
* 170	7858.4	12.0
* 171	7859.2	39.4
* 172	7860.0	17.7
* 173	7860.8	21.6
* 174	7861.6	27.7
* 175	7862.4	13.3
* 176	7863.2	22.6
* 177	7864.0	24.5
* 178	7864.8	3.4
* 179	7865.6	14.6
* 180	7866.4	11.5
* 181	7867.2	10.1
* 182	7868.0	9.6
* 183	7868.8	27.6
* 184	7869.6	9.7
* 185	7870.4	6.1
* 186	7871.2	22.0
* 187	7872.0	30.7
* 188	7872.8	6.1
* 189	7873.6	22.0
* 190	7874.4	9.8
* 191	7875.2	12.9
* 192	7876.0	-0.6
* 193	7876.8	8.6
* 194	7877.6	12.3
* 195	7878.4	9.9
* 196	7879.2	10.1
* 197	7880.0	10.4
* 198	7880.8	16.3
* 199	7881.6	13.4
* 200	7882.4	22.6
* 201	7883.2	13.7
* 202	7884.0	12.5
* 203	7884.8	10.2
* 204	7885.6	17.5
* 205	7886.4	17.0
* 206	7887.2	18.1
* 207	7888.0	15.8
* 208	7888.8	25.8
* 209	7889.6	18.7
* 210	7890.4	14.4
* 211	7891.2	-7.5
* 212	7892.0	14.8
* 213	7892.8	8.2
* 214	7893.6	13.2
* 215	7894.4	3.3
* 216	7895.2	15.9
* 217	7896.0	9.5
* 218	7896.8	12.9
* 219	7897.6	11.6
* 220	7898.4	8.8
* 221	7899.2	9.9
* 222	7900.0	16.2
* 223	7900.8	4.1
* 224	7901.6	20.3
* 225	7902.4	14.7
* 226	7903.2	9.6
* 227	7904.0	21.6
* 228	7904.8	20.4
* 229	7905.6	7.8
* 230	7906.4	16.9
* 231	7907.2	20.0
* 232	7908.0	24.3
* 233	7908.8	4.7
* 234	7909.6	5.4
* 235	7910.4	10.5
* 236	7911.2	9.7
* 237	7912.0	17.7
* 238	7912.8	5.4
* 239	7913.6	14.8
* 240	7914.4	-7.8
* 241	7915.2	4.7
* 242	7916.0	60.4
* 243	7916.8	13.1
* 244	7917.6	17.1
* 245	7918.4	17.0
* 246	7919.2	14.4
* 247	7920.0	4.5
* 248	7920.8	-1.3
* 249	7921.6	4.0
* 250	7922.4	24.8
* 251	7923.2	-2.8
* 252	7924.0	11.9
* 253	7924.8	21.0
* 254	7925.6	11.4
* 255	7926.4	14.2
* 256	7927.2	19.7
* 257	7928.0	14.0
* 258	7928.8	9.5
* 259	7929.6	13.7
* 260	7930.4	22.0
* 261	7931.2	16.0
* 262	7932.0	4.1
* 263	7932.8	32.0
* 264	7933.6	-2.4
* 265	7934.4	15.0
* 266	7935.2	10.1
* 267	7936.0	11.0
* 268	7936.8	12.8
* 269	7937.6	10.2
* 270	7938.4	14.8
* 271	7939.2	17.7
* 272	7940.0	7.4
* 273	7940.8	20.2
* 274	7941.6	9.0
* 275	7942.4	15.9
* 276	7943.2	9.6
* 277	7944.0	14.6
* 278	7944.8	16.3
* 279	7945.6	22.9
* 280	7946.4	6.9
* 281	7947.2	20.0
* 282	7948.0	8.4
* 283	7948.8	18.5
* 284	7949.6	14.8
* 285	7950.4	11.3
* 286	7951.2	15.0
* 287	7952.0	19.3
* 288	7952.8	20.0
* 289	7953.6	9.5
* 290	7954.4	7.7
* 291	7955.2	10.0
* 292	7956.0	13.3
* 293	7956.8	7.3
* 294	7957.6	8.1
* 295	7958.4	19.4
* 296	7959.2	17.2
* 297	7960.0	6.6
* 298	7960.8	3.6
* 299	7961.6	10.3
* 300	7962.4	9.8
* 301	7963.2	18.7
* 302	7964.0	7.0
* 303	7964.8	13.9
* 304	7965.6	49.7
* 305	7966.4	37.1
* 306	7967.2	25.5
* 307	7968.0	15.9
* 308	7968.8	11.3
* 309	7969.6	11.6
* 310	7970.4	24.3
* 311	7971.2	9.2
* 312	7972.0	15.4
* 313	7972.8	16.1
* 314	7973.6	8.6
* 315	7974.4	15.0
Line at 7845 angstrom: [O III] 5007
